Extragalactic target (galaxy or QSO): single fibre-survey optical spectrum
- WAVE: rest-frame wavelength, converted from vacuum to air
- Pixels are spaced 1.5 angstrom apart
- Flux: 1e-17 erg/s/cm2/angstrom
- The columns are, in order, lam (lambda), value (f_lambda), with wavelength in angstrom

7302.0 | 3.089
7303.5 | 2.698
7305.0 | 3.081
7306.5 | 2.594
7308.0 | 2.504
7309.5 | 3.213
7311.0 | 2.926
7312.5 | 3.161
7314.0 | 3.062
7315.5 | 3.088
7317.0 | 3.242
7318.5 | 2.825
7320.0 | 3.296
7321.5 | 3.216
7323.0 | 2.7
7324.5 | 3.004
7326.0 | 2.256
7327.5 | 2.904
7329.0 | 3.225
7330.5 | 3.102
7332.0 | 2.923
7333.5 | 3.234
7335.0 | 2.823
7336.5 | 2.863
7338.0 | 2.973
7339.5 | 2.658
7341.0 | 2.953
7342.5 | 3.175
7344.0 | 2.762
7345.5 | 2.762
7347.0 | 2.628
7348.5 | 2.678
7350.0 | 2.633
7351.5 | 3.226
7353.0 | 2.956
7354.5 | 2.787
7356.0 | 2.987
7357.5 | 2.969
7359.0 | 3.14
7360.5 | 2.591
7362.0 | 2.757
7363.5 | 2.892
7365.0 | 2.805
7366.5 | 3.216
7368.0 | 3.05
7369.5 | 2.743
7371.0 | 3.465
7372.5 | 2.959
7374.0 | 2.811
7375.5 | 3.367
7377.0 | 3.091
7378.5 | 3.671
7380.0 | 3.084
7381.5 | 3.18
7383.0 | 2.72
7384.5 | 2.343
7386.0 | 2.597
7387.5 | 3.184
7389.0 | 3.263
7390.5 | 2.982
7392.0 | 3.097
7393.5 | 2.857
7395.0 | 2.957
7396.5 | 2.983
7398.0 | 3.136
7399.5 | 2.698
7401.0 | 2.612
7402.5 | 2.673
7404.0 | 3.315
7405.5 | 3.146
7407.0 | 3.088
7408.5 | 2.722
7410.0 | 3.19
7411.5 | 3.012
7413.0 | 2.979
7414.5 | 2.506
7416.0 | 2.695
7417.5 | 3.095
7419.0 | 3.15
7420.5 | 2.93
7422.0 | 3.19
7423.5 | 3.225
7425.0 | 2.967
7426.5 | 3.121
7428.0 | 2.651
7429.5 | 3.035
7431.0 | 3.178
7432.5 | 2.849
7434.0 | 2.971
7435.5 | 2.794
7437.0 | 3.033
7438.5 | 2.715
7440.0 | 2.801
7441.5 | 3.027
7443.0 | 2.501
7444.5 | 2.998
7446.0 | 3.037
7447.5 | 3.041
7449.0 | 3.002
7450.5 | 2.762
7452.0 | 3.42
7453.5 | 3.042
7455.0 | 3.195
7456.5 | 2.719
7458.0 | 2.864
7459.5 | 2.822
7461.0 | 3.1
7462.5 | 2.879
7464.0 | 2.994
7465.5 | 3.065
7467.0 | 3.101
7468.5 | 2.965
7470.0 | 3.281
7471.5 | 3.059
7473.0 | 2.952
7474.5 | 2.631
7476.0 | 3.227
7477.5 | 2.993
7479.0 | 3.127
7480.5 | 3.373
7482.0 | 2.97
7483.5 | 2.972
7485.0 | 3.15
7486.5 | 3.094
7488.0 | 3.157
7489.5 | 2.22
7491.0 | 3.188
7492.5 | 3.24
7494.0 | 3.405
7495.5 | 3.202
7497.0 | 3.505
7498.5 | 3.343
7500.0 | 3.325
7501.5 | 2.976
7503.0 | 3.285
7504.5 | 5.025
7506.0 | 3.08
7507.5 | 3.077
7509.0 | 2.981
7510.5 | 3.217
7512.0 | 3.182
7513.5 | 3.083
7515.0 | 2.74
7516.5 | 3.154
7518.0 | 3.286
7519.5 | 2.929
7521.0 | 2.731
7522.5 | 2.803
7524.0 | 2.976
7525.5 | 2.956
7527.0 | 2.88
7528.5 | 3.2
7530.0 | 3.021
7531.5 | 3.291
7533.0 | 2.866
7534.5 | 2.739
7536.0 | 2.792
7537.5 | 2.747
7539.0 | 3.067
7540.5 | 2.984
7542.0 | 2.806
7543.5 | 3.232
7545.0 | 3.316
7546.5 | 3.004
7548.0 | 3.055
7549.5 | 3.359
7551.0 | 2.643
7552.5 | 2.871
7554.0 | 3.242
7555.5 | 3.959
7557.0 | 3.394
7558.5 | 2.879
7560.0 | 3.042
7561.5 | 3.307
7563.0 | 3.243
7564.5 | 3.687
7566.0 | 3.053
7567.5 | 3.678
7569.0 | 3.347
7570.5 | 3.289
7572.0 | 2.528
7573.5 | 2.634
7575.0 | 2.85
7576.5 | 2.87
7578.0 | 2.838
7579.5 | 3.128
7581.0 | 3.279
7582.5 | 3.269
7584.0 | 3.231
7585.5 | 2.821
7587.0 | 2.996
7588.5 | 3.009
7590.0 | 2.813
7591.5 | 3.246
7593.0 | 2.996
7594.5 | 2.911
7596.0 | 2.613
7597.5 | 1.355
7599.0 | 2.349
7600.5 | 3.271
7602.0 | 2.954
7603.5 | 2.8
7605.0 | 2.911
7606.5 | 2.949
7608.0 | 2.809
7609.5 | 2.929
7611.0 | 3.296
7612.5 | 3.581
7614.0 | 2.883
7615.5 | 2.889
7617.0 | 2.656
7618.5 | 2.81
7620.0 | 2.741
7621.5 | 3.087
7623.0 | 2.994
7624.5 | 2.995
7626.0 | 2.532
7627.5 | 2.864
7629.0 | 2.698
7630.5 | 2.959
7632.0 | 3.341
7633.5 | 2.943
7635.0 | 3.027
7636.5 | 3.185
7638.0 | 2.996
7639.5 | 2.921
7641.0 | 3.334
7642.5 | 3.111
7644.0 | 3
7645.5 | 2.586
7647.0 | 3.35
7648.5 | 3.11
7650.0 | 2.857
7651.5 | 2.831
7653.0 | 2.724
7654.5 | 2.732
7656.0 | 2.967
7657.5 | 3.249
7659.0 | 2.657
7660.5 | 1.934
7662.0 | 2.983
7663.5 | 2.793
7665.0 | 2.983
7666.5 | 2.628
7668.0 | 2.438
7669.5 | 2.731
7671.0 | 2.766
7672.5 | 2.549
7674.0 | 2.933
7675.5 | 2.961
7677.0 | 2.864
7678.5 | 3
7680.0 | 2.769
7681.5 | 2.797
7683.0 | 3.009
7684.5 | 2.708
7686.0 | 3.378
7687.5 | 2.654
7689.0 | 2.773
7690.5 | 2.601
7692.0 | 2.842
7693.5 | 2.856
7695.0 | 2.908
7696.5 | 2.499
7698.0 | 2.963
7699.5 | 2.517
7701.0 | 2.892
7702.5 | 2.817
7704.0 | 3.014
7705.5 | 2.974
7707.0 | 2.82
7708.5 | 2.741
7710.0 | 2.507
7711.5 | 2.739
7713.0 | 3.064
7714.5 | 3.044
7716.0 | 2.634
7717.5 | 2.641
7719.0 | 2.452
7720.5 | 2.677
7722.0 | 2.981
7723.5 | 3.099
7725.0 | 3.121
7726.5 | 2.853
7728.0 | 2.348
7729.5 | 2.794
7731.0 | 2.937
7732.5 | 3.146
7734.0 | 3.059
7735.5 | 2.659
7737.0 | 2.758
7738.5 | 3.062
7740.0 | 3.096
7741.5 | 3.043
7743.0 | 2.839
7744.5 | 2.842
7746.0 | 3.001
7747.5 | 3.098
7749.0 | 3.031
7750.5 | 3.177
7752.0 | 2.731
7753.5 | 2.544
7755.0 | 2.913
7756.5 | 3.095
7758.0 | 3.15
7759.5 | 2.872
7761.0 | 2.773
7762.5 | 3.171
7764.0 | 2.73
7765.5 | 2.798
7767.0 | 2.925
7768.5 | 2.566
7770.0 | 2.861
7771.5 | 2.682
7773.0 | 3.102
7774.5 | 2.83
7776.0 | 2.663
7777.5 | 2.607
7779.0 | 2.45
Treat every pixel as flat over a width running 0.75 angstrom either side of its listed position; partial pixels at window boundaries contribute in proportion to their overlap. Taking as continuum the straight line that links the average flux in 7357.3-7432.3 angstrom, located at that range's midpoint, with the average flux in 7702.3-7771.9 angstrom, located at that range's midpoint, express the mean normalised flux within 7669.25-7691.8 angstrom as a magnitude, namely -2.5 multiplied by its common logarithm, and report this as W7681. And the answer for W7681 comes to 0.02 mag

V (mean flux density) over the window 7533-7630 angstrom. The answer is 2.99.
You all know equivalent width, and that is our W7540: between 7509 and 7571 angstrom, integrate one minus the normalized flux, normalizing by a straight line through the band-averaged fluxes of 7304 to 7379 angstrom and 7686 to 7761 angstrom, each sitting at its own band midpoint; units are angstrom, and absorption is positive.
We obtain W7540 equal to -4.1 angstrom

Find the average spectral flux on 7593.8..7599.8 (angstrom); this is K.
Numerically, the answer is 2.31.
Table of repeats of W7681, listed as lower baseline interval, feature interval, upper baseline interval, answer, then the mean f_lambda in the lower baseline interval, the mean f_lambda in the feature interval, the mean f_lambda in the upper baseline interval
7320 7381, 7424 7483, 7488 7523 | 0.043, 2.96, 2.98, 3.18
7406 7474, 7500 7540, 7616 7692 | -0.054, 2.97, 3.08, 2.87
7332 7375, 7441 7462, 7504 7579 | 0.015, 2.91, 2.96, 3.09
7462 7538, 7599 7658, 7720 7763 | 0.015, 3.09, 2.96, 2.93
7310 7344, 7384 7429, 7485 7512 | 0.056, 2.98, 2.95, 3.25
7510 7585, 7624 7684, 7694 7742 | 0.019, 3.07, 2.88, 2.84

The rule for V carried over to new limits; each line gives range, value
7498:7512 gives 3.36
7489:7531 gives 3.15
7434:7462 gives 2.94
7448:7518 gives 3.11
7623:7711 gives 2.86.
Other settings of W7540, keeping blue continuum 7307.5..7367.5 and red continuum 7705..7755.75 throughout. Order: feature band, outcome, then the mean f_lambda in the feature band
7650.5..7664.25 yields 0.54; 2.77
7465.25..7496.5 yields -1.75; 3.07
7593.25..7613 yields 0.45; 2.82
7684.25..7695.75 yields 0.10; 2.85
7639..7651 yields -0.64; 3.03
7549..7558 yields -1.05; 3.23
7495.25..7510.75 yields -2.52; 3.38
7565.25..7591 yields -1.33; 3.04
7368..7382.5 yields -1.07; 3.14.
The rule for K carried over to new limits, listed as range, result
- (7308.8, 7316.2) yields 3.09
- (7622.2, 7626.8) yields 2.84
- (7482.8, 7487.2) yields 3.07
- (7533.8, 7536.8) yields 2.77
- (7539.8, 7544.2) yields 3.01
